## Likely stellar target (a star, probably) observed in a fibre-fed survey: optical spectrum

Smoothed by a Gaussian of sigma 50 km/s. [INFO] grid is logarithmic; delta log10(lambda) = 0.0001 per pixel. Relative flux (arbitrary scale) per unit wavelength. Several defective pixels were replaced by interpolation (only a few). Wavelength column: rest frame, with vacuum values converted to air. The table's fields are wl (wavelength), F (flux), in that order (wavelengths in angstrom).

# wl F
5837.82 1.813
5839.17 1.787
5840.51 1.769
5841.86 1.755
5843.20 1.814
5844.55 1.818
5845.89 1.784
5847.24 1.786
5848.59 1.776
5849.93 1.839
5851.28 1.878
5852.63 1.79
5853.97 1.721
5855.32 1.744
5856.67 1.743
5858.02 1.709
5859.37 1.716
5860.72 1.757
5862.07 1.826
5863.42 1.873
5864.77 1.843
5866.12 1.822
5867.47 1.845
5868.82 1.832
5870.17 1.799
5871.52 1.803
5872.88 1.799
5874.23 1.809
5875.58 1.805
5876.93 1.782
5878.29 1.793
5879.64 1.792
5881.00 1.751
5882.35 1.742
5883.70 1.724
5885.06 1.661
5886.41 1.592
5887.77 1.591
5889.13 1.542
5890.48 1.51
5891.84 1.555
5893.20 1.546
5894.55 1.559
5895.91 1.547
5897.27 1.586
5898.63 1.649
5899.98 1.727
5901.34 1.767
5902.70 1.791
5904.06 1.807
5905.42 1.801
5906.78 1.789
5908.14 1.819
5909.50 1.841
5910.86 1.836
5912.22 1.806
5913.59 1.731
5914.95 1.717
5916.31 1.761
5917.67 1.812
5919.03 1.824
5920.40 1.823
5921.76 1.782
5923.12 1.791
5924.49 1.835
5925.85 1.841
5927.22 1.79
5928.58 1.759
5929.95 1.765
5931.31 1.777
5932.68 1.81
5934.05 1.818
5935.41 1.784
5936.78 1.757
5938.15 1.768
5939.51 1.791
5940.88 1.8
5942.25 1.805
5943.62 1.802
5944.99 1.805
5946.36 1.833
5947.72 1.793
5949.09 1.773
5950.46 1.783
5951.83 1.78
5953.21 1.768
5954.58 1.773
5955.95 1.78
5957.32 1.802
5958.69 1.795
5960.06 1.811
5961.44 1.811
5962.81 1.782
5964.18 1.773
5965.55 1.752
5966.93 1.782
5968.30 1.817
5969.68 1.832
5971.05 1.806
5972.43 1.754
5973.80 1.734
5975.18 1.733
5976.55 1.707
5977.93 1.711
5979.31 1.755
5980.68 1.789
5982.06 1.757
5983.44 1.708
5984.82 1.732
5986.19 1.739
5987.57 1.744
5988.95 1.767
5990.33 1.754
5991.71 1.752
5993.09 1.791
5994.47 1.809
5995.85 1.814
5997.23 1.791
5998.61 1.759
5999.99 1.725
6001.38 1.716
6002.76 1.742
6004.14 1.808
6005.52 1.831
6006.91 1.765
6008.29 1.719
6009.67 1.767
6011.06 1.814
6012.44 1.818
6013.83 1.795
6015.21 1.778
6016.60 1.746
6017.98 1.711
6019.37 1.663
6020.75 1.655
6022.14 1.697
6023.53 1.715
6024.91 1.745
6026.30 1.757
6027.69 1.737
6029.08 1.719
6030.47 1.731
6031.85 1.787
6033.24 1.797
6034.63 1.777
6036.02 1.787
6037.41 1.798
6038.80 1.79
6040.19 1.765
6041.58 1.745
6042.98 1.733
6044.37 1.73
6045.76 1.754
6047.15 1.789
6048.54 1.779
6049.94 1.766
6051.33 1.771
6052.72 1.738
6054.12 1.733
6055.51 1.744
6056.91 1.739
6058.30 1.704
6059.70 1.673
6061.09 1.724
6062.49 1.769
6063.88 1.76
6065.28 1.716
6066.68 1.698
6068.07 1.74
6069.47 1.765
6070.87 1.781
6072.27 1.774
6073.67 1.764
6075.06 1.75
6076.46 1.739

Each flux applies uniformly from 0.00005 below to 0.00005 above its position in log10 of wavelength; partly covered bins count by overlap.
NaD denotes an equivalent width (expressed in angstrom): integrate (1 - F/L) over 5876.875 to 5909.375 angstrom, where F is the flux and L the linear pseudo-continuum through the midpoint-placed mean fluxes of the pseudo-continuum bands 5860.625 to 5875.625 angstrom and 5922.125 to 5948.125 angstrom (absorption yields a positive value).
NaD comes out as 2.3 angstrom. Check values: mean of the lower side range 1.82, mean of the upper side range 1.8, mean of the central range 1.68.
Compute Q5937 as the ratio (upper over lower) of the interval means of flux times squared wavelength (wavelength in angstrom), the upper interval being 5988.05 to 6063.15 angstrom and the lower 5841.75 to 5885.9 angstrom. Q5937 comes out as 1.04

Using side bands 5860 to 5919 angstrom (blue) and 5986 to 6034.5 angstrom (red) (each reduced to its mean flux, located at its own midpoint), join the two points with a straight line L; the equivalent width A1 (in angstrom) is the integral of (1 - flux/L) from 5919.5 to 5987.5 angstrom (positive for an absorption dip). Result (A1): -1.3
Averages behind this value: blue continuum 1.74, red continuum 1.76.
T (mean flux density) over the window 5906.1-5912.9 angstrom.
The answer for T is 1.82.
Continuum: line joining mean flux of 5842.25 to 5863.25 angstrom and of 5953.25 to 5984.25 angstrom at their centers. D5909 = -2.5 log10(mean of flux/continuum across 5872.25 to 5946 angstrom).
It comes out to 0.02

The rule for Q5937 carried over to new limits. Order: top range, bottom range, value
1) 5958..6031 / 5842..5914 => 1.05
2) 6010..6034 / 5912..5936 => 1.01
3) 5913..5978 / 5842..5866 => 1.03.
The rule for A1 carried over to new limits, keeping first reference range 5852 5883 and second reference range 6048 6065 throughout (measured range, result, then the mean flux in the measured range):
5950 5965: -0.2 angstrom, 1.79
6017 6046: 0.1 angstrom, 1.74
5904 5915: -0.1 angstrom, 1.8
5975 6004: 0.1 angstrom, 1.75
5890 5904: 1.1 angstrom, 1.63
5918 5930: -0.2 angstrom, 1.8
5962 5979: 0.0 angstrom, 1.77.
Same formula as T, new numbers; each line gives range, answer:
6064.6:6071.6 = 1.74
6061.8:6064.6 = 1.77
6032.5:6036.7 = 1.79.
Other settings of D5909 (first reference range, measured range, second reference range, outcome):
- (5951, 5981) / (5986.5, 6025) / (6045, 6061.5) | 0.002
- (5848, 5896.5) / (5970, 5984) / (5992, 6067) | -0.001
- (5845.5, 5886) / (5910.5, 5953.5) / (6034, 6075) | -0.011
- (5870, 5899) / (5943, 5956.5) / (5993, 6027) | -0.044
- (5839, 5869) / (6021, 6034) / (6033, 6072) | 0.011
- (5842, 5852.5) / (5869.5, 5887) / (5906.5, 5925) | 0.028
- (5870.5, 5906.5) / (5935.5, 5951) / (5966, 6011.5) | -0.036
